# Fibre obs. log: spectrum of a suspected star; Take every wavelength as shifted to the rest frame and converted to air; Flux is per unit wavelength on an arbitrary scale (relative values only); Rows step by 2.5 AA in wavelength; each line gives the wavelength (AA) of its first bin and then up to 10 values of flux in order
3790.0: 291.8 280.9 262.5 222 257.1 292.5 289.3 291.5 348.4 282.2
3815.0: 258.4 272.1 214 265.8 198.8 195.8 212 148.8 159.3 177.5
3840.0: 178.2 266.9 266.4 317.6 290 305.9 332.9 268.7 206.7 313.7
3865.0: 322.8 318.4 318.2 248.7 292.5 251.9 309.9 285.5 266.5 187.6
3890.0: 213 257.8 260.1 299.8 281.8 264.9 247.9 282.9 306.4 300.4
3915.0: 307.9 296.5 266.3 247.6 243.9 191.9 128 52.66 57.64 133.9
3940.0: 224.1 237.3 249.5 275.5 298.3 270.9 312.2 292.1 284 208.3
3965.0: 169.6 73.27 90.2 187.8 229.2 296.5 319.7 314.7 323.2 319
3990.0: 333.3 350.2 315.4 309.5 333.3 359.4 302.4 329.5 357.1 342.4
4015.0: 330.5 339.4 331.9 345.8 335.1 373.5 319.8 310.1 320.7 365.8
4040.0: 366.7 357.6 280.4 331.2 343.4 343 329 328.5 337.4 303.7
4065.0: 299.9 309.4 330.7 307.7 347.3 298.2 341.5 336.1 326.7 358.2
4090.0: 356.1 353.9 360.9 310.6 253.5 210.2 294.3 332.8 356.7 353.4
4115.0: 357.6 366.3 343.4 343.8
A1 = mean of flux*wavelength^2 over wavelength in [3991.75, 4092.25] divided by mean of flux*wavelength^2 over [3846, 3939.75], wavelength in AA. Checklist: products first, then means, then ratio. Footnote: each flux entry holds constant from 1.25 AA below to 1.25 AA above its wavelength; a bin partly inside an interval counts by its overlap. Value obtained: 1.4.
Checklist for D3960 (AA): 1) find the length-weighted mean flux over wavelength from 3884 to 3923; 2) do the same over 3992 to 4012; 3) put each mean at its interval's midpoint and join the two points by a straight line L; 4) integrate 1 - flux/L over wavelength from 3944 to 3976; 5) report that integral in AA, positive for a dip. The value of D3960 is 8.2 AA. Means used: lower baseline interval 268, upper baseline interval 332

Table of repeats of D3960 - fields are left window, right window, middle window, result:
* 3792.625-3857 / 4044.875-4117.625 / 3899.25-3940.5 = 7.98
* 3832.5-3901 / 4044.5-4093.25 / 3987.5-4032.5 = -3.59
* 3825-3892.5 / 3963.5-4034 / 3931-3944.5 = 6.41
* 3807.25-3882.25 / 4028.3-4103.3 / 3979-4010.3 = -2.32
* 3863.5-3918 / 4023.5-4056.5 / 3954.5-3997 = 7.12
